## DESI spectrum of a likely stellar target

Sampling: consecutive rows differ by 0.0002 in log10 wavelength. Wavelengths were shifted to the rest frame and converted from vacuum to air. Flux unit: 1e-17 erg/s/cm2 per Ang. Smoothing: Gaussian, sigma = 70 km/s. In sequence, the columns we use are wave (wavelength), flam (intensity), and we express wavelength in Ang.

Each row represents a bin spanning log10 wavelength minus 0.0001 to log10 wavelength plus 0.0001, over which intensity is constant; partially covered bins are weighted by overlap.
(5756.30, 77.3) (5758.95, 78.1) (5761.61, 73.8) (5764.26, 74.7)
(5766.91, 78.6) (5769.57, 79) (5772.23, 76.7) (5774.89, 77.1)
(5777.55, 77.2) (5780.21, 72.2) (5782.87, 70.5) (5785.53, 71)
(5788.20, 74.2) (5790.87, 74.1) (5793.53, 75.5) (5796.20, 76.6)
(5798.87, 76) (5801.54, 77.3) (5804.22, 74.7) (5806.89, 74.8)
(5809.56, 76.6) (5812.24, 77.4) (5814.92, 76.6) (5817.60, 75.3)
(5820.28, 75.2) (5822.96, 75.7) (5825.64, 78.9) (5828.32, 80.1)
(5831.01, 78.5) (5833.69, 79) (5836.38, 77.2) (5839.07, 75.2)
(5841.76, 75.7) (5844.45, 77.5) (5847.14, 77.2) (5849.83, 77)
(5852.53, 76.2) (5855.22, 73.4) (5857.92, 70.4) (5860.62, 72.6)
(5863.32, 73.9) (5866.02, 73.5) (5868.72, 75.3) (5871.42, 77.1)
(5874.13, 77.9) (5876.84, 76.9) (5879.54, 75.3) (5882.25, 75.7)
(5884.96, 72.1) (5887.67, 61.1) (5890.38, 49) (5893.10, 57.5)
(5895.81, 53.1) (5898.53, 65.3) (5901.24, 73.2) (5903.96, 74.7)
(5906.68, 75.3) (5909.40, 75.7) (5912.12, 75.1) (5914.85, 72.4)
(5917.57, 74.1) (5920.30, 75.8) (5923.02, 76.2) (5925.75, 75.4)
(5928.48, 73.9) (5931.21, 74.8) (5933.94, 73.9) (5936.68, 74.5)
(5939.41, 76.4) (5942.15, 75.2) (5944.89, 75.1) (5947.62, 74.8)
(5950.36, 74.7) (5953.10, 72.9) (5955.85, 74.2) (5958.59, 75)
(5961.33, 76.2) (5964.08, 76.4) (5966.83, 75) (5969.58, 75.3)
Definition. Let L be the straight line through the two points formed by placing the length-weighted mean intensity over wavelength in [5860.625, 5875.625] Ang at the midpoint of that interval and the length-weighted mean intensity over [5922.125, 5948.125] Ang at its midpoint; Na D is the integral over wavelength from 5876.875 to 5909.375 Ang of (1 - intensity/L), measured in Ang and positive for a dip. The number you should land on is 3.4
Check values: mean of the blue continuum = 75.3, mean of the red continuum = 75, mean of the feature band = 67.4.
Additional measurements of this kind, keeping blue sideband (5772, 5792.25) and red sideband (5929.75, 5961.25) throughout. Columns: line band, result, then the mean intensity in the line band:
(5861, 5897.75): 2.6 Ang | 69.1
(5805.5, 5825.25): -0.5 Ang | 76.1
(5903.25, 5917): 0.0 Ang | 74.6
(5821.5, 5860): -1.2 Ang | 76.5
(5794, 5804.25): -0.3 Ang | 76.2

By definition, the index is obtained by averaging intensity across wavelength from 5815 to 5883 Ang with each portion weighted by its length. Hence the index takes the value 76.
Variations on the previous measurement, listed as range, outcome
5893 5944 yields 72.6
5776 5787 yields 72.8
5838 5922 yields 72.1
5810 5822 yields 76.1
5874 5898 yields 65.9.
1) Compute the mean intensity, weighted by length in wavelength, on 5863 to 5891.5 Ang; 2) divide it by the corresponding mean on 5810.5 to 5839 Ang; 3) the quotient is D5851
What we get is 0.9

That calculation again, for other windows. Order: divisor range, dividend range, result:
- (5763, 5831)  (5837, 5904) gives 0.94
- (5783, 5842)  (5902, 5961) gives 0.98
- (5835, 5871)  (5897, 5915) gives 0.97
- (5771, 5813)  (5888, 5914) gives 0.88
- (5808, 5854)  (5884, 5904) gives 0.81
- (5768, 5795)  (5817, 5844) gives 1.03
